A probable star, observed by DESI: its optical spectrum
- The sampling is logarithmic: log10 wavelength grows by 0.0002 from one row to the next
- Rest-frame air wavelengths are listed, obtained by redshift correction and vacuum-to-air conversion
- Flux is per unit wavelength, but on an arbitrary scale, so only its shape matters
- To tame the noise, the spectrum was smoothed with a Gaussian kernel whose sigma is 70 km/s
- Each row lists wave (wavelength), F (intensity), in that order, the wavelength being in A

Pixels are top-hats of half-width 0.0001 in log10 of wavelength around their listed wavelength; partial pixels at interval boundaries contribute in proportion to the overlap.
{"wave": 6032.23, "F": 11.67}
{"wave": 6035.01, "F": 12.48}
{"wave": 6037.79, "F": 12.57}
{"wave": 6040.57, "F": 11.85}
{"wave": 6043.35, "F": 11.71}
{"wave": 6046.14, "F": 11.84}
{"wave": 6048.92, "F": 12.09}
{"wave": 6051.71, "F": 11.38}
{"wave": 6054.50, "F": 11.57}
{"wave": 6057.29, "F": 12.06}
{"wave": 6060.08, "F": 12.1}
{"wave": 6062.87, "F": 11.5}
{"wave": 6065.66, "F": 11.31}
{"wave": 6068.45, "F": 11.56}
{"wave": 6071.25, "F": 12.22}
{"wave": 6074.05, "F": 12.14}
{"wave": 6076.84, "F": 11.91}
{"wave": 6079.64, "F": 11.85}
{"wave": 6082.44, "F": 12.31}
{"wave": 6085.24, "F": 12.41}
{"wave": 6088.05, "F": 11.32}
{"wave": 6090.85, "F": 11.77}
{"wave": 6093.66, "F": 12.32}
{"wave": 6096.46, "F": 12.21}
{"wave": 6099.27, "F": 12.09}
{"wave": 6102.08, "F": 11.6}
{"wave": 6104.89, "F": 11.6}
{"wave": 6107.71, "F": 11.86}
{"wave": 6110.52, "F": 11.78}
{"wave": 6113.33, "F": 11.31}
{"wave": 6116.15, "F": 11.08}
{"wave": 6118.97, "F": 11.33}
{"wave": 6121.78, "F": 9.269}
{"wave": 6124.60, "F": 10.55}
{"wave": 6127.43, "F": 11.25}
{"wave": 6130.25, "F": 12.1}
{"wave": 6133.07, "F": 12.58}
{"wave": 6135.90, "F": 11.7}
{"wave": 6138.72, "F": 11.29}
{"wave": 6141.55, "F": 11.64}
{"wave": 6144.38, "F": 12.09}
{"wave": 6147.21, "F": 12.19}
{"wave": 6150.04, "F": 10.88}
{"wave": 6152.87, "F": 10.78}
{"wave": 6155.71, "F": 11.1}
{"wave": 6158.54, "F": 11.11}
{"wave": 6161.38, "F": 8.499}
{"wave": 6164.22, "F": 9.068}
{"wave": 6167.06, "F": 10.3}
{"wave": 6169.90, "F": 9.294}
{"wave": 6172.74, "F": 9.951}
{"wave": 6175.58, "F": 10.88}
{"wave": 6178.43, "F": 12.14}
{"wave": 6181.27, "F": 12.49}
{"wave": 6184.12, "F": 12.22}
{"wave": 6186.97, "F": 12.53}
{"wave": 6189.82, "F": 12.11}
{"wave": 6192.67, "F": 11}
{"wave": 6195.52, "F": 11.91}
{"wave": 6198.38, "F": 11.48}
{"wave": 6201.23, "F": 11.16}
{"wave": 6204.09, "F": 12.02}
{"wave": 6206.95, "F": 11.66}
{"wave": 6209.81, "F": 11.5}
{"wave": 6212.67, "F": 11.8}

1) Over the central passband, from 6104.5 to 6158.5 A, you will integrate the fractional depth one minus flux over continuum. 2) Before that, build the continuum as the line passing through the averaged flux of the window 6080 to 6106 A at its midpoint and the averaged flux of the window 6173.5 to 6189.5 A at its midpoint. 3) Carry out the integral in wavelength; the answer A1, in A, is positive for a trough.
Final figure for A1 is 2.64 A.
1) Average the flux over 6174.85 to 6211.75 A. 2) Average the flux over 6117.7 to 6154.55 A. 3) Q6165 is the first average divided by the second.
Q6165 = 1.04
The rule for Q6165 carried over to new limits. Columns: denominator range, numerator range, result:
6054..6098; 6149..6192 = 0.91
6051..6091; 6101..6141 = 0.96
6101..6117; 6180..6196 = 1.04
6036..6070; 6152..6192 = 0.92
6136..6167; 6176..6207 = 1.09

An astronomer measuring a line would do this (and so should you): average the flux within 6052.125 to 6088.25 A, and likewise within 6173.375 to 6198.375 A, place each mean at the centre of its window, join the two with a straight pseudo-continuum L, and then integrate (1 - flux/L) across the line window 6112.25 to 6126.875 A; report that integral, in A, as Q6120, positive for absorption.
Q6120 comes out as 1.4 A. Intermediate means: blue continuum 11.9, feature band 10.7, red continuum 11.8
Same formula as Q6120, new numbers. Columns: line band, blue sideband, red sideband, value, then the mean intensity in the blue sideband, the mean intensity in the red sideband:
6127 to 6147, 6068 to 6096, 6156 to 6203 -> -0.72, 12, 11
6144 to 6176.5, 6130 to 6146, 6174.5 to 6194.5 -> 3.97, 11.9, 11.9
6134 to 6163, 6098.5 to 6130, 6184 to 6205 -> 0.85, 11.3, 11.8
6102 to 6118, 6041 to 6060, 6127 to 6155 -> 0.24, 11.8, 11.7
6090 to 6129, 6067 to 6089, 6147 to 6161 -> 0.40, 12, 10.9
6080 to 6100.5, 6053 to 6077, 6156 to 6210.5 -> -0.68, 11.8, 11.1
